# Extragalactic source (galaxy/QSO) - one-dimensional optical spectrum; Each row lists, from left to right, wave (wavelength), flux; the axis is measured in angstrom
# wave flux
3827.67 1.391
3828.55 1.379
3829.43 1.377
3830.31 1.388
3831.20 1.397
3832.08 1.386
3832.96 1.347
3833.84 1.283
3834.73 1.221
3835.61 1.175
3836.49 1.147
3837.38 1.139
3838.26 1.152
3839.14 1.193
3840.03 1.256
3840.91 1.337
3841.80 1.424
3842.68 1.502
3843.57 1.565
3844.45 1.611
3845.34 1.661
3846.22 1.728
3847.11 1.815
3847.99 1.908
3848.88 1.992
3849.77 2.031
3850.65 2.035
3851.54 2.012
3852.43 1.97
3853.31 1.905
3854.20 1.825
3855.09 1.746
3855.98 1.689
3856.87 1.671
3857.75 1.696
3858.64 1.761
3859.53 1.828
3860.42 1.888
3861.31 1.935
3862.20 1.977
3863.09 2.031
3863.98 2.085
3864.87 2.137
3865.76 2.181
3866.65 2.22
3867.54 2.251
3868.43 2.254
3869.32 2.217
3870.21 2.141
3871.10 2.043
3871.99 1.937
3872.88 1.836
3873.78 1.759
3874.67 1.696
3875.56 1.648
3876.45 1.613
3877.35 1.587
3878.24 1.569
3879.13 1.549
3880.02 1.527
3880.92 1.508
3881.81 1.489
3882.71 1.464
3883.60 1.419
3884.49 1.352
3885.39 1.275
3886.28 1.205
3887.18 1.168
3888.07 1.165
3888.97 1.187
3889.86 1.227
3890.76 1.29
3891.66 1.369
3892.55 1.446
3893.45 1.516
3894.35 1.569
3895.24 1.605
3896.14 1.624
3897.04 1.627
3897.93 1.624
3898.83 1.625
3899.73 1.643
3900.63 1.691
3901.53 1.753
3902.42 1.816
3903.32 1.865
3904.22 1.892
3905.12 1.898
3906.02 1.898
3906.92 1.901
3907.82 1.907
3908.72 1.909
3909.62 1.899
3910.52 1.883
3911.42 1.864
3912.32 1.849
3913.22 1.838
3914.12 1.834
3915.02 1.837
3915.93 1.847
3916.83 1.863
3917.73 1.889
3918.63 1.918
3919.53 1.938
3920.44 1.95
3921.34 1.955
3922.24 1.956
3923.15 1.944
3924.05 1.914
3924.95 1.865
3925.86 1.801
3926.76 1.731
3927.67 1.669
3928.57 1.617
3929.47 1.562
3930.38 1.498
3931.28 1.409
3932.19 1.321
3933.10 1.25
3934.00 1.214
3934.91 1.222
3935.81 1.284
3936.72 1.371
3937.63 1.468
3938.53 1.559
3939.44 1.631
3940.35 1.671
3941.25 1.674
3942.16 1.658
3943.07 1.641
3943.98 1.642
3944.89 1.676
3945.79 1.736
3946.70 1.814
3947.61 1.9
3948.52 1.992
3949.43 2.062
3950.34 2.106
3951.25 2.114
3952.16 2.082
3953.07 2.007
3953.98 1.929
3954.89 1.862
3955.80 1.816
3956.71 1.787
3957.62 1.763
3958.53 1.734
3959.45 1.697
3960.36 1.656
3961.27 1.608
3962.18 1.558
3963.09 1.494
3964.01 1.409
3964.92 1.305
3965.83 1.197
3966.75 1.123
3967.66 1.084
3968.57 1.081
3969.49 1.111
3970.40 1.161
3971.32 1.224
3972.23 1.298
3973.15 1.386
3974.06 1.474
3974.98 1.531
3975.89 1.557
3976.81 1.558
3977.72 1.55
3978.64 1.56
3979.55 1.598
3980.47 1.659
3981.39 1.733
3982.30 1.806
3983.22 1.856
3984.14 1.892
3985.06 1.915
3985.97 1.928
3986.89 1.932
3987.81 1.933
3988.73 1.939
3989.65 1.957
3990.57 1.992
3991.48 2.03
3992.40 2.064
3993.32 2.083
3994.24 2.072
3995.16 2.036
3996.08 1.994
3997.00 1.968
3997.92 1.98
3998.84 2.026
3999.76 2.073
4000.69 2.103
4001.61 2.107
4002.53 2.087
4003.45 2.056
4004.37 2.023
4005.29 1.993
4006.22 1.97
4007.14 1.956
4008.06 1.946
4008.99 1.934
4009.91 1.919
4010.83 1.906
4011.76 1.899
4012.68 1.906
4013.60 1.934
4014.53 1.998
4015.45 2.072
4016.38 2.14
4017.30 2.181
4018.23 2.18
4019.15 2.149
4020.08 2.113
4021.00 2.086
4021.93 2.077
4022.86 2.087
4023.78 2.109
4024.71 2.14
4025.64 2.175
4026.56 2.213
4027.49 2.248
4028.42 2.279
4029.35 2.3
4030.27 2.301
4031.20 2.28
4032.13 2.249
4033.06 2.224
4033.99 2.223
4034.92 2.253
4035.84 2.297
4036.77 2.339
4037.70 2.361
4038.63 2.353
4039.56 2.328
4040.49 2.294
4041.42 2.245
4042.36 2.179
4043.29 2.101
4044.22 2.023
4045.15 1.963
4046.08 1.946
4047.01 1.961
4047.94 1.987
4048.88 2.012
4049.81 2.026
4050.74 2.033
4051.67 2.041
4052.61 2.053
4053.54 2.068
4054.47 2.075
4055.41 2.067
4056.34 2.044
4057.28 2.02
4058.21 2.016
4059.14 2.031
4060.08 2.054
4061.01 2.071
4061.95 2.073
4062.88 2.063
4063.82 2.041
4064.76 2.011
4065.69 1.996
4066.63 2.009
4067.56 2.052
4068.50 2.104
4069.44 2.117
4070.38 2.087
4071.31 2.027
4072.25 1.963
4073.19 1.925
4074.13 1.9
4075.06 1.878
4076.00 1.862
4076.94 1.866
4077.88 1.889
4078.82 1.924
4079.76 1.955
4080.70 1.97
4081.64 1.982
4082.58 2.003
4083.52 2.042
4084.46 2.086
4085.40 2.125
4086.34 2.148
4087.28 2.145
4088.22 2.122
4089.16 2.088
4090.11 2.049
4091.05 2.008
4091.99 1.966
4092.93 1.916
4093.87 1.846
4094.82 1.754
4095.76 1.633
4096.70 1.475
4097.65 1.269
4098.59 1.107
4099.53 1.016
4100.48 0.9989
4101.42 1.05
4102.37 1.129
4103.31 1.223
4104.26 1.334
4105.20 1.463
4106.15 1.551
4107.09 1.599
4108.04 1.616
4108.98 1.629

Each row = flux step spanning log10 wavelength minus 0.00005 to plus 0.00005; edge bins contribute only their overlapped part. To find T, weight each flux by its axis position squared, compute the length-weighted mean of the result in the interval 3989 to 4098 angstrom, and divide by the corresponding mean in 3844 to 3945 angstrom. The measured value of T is 1.3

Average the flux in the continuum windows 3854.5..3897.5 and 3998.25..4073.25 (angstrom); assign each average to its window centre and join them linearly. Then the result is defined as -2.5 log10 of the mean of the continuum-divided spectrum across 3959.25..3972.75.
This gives 0.40 mag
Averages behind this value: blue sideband 1.69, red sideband 2.09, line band 1.33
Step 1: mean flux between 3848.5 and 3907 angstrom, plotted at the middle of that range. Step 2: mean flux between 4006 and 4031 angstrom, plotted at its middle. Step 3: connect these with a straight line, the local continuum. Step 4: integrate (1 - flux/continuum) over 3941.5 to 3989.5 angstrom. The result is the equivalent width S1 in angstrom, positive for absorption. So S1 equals 7.2 angstrom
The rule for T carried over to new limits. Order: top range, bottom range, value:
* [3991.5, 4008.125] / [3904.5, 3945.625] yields 1.23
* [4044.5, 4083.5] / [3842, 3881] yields 1.20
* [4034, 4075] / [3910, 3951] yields 1.29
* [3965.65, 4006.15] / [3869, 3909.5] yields 1.13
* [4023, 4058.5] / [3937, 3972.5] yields 1.38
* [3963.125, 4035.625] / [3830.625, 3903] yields 1.23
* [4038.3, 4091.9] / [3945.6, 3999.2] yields 1.24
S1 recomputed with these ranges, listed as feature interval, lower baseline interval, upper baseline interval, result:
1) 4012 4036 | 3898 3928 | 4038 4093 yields -2.04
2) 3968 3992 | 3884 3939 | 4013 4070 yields 3.27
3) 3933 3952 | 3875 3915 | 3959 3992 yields -0.90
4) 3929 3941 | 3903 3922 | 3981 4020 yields 3.08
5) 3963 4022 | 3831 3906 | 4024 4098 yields 3.41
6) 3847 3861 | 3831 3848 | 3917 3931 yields -3.74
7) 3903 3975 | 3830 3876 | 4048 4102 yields 5.06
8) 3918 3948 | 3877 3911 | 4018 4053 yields 1.49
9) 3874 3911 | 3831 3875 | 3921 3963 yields 3.01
